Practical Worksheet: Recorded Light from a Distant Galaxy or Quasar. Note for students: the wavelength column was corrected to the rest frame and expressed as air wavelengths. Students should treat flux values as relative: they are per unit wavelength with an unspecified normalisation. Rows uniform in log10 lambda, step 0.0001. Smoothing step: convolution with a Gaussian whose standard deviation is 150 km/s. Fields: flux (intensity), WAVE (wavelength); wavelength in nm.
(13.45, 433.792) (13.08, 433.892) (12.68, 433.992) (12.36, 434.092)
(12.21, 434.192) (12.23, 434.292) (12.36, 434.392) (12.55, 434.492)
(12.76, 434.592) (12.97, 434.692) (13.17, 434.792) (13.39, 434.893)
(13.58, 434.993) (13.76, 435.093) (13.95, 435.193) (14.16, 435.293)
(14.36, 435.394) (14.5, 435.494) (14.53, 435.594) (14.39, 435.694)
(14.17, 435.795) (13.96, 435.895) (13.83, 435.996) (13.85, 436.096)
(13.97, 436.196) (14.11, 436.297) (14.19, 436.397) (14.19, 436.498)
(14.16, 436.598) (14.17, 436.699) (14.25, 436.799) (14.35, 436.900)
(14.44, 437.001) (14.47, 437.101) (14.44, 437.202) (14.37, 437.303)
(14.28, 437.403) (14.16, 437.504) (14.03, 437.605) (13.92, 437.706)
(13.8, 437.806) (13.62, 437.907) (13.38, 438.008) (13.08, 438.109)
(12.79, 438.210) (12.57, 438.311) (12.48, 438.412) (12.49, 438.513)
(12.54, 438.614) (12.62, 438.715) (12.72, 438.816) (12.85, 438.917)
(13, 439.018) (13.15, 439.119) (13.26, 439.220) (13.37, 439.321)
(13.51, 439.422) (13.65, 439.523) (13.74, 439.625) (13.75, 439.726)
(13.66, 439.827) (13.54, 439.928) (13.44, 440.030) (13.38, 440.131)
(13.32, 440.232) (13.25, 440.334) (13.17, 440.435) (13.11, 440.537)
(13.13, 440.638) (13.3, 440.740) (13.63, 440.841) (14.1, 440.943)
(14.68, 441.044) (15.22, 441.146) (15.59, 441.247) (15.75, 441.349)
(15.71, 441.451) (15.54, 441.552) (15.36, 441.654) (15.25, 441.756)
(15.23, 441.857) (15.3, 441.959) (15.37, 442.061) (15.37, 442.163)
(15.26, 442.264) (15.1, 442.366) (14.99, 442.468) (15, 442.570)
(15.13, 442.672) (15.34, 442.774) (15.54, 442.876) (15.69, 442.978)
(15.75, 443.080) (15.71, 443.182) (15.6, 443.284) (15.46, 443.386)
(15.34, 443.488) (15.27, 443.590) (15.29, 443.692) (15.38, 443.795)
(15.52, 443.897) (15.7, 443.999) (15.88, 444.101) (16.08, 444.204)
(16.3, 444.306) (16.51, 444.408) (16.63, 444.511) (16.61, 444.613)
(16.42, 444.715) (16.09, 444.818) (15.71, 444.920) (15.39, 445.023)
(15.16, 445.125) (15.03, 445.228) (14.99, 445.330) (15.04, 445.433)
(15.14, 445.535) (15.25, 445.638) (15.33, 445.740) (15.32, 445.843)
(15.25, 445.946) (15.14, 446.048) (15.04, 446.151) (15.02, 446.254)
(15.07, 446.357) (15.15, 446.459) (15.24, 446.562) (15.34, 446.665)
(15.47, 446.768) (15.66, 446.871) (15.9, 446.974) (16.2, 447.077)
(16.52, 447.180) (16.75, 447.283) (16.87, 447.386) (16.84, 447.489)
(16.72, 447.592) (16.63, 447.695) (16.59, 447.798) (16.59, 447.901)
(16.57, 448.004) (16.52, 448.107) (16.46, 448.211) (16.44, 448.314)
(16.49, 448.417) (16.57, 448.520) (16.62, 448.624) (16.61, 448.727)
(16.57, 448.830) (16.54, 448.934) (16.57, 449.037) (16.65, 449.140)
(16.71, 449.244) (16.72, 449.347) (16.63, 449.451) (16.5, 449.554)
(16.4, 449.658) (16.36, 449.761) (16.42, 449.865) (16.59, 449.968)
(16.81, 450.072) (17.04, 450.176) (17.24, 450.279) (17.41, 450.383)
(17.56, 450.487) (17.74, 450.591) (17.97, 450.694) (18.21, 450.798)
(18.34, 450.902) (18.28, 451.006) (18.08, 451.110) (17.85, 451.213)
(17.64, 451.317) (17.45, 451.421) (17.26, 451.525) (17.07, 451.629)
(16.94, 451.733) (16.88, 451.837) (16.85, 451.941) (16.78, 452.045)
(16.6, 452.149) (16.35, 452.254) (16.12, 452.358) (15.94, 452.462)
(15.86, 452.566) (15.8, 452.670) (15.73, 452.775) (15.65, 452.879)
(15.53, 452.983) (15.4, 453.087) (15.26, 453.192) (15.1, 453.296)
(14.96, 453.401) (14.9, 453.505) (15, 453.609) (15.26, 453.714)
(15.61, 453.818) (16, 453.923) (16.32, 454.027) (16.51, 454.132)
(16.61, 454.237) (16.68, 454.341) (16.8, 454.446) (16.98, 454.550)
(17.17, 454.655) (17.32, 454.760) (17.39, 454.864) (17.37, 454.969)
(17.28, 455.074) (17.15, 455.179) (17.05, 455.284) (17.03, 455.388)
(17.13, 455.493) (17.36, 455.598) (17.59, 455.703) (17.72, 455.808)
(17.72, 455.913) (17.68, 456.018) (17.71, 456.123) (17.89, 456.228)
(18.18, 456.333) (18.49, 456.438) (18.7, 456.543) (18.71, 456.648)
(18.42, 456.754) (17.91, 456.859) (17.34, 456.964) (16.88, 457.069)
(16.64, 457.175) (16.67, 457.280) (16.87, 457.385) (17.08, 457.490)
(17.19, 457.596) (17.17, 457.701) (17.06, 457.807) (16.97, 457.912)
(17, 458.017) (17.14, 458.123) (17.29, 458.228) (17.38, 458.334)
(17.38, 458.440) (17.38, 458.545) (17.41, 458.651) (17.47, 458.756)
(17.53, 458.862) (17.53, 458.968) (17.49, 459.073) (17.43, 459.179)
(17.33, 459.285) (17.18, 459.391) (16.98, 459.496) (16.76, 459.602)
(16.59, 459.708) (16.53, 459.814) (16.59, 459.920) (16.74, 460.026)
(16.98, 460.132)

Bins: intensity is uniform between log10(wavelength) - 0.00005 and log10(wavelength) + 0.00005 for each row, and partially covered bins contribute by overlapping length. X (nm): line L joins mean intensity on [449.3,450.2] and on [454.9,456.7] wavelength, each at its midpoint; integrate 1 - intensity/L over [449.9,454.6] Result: 0.119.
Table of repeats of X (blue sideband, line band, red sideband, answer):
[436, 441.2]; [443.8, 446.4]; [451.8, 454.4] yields -0.17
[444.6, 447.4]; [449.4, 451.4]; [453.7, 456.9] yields -0.12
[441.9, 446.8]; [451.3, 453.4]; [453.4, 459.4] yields 0.04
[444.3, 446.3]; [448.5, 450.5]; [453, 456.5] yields -0.08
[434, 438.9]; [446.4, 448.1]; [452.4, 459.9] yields -0.09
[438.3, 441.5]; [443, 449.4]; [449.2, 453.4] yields -0.26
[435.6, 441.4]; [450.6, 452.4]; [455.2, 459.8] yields -0.12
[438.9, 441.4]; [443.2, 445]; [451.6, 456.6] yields -0.16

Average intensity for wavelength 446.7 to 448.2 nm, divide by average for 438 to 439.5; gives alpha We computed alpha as 1.27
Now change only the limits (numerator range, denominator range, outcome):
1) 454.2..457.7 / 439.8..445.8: 1.15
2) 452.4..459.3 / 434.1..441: 1.25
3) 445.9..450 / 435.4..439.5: 1.18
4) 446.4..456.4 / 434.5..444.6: 1.17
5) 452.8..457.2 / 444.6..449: 1.06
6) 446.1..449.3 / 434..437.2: 1.18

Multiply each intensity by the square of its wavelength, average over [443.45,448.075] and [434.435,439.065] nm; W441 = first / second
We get 1.20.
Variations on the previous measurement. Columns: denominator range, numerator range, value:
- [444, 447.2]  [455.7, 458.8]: 1.18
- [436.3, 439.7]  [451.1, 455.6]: 1.30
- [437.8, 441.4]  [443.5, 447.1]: 1.19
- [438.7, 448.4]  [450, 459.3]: 1.18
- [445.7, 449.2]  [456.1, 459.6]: 1.13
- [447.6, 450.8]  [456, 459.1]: 1.08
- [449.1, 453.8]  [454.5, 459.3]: 1.07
